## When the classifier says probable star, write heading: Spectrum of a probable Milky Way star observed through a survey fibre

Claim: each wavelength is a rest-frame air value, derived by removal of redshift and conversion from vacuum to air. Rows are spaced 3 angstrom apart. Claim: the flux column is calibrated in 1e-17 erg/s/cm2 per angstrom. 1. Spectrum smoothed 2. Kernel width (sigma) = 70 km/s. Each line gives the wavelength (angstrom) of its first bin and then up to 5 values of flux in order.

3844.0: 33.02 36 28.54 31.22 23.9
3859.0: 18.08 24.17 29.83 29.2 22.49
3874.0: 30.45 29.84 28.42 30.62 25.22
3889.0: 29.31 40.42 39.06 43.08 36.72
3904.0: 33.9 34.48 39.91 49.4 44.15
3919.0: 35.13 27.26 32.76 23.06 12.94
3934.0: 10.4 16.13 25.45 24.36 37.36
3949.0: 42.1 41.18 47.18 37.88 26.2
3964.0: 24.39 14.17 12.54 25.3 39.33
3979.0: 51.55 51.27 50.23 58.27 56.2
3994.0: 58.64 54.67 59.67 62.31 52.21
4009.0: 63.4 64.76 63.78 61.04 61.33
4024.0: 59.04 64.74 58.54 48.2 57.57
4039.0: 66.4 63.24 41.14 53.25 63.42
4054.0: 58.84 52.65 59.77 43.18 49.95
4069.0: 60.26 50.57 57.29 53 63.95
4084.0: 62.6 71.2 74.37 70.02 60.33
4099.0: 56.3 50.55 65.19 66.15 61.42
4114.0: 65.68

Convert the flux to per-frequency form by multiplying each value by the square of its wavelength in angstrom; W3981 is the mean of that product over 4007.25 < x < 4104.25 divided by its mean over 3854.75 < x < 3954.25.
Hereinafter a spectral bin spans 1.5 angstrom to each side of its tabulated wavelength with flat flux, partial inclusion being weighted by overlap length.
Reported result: 2.07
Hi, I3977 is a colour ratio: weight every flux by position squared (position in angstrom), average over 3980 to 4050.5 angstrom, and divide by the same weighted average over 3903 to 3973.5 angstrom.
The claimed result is 2.01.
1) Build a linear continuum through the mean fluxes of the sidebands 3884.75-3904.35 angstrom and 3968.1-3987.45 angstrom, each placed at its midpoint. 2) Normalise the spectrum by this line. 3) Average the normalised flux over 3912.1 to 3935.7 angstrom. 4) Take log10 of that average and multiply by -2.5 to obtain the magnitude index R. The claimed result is 0.26 mag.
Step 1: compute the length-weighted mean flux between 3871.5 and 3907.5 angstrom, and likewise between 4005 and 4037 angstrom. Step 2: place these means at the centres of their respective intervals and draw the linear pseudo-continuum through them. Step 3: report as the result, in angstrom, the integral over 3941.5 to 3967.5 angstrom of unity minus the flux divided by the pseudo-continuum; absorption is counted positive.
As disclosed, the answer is 7.1 angstrom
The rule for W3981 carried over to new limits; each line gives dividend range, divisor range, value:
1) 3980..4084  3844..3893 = 2.17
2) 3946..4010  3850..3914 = 1.46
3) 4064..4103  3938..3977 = 2.11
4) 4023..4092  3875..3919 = 1.75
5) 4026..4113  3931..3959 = 2.07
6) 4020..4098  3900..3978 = 2.04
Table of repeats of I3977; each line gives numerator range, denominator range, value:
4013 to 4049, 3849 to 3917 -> 1.95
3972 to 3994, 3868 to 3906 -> 1.58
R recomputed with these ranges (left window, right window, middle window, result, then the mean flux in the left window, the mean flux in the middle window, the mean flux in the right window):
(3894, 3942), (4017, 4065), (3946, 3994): 0.09 mag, 31.3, 39.1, 56.9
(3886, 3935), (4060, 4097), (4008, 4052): -0.14 mag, 33.2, 59.2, 59.7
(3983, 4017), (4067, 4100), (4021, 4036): 0.03 mag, 58.5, 58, 61.7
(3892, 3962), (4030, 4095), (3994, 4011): -0.24 mag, 33.3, 58.7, 58.2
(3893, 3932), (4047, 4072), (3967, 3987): 0.19 mag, 35.1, 37.1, 54.9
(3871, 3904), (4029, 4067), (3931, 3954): 0.43 mag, 32.8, 27.6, 55.1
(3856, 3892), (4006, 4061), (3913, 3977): 0.38 mag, 27.5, 28.9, 58.8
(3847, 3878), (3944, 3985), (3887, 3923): -0.23 mag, 27.2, 37.7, 35.1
